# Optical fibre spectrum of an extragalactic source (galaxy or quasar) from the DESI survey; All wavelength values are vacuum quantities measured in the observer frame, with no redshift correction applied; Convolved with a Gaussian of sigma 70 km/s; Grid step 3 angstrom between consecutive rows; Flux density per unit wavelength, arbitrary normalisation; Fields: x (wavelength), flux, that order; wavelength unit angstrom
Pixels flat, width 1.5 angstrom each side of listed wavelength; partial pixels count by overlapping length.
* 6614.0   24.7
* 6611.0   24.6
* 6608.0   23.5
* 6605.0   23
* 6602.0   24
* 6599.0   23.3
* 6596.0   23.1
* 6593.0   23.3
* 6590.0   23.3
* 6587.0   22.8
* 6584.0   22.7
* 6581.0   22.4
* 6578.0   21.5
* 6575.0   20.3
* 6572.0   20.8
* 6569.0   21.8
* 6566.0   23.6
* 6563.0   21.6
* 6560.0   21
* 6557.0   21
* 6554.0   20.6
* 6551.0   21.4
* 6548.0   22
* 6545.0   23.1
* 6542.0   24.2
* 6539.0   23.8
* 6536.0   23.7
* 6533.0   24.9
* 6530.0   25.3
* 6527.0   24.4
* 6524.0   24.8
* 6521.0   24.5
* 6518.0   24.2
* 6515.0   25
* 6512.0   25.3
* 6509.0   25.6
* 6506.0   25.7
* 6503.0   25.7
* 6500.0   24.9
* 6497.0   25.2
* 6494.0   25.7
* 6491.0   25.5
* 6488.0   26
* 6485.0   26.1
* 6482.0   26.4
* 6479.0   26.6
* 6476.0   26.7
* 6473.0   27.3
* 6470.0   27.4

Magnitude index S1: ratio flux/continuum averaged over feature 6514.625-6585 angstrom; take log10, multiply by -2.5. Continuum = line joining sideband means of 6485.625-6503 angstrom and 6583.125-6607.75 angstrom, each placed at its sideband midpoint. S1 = 0.07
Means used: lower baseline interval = 25.5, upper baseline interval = 23.2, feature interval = 22.8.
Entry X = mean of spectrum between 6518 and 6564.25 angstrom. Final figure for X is 23.1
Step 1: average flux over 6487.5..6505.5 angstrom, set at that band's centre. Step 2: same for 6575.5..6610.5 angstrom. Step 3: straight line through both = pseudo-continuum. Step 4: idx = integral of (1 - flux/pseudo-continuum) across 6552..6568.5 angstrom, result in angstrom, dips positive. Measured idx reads 1.6 angstrom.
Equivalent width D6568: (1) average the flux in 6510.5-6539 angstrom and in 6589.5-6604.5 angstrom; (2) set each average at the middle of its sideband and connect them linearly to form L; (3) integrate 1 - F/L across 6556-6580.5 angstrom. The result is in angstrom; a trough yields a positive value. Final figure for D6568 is 2.4 angstrom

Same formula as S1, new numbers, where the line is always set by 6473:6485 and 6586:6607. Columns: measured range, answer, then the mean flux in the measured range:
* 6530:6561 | 0.09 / 22.7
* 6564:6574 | 0.10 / 22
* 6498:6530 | 0.02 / 25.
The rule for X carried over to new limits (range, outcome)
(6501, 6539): 24.9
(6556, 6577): 21.5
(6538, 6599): 22.2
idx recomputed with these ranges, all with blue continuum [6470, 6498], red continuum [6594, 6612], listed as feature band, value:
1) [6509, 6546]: 1.1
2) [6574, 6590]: 1.3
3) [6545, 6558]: 1.7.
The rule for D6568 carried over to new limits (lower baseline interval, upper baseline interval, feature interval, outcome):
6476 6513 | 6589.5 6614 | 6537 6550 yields 0.8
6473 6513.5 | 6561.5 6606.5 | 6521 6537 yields -0.1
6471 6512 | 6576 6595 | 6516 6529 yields 0.2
